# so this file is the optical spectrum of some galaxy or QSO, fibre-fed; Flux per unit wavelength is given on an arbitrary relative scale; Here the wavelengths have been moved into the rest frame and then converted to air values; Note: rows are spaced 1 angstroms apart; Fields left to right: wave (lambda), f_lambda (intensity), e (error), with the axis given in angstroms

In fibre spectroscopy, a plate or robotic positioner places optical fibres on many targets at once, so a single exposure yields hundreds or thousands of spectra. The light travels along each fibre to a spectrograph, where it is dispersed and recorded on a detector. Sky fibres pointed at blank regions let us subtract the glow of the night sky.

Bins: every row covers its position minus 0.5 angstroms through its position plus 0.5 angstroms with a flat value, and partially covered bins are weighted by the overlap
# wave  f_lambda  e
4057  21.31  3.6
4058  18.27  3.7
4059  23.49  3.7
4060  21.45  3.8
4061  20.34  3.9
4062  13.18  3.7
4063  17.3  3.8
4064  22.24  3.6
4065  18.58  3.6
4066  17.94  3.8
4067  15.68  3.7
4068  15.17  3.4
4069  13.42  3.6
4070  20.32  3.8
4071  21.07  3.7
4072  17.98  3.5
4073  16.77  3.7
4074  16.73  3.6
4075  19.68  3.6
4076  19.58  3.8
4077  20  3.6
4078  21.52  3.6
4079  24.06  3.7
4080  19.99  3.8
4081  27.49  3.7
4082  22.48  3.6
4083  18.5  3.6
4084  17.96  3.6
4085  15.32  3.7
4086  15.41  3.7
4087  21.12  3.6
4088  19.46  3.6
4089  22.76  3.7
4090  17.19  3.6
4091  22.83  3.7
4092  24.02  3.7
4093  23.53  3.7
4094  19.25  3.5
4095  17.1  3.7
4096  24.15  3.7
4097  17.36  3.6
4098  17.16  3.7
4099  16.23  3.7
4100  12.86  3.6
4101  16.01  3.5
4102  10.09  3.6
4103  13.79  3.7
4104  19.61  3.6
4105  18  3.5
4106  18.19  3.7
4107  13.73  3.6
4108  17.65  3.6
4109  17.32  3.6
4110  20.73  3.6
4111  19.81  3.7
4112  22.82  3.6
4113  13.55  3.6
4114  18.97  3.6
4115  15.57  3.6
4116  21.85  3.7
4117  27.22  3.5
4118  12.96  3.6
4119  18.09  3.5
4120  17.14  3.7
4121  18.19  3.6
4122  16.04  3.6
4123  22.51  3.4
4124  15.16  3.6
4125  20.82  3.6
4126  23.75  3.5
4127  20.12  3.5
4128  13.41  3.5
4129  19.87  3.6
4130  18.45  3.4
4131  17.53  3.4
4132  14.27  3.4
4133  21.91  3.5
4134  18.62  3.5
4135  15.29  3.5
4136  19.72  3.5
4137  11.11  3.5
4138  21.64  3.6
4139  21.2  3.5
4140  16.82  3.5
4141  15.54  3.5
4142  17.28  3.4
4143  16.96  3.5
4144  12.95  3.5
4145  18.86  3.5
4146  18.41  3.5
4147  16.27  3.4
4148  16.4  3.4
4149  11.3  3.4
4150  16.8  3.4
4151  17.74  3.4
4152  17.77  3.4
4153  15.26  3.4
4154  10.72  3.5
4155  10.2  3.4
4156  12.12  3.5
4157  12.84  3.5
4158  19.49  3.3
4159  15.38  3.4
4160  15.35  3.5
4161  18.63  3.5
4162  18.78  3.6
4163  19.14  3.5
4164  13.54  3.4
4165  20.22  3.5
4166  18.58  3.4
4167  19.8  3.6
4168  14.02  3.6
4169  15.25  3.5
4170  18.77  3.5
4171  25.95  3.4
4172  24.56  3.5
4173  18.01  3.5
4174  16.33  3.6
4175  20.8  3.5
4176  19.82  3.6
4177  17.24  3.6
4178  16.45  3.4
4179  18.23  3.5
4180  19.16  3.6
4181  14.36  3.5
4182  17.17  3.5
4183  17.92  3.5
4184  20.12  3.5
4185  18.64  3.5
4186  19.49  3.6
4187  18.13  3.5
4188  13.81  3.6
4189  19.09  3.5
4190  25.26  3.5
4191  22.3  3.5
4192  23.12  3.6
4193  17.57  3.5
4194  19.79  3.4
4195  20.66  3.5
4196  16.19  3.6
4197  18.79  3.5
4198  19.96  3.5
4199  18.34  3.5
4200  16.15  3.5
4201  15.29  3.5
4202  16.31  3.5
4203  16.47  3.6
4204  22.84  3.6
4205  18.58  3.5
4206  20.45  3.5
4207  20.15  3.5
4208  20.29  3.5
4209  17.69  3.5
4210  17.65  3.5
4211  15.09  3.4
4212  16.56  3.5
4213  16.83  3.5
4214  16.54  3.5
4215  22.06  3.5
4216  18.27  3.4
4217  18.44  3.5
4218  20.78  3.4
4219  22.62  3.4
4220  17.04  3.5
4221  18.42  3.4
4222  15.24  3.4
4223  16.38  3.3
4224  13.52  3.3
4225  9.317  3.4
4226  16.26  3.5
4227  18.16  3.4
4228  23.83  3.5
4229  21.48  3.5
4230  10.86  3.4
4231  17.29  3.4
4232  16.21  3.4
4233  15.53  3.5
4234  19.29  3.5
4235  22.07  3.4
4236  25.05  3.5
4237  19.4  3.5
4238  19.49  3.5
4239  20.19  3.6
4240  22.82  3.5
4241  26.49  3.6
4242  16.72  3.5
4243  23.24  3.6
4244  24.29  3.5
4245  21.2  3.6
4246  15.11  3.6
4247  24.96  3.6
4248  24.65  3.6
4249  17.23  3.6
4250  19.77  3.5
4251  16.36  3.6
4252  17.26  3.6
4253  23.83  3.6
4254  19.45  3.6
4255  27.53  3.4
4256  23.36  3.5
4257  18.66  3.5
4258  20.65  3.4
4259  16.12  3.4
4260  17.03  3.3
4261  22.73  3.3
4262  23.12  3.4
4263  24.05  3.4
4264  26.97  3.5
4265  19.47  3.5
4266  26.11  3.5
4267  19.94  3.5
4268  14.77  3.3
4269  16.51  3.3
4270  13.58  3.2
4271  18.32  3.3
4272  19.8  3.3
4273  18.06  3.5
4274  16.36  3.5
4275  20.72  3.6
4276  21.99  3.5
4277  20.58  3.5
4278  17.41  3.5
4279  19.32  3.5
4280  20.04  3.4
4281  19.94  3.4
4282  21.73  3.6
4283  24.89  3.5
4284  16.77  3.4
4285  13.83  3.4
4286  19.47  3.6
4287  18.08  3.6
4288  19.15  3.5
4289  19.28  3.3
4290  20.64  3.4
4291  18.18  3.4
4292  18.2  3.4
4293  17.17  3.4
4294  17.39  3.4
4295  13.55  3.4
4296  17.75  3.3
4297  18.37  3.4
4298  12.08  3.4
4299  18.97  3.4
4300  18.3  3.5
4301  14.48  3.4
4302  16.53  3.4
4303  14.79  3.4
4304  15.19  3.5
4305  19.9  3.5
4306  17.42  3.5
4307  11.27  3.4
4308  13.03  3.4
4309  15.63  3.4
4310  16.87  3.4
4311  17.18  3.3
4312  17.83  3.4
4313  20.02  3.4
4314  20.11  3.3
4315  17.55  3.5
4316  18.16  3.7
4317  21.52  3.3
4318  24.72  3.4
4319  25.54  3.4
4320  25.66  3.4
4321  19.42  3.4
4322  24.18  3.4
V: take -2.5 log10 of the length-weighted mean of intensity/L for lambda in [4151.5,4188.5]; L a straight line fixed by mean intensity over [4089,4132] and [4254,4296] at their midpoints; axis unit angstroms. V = 0.09 mag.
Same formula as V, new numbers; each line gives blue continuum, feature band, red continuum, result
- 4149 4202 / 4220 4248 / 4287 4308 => -0.103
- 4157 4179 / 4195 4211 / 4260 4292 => 0.024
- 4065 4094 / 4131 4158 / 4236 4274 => 0.226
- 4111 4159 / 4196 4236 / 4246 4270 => 0.089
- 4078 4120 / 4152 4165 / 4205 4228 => 0.186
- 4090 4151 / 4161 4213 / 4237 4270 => 0.043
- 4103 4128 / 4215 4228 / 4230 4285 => 0.130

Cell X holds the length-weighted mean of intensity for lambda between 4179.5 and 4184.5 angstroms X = 17.7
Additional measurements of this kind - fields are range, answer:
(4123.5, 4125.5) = 18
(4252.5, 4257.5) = 22.6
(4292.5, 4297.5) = 16.8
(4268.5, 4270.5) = 15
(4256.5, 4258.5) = 19.7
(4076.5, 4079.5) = 21.9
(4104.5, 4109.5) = 17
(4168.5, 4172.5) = 21.1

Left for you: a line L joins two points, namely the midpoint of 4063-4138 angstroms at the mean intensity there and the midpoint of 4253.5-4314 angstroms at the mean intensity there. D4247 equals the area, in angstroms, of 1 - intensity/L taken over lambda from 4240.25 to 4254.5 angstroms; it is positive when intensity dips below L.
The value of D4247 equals -1.7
